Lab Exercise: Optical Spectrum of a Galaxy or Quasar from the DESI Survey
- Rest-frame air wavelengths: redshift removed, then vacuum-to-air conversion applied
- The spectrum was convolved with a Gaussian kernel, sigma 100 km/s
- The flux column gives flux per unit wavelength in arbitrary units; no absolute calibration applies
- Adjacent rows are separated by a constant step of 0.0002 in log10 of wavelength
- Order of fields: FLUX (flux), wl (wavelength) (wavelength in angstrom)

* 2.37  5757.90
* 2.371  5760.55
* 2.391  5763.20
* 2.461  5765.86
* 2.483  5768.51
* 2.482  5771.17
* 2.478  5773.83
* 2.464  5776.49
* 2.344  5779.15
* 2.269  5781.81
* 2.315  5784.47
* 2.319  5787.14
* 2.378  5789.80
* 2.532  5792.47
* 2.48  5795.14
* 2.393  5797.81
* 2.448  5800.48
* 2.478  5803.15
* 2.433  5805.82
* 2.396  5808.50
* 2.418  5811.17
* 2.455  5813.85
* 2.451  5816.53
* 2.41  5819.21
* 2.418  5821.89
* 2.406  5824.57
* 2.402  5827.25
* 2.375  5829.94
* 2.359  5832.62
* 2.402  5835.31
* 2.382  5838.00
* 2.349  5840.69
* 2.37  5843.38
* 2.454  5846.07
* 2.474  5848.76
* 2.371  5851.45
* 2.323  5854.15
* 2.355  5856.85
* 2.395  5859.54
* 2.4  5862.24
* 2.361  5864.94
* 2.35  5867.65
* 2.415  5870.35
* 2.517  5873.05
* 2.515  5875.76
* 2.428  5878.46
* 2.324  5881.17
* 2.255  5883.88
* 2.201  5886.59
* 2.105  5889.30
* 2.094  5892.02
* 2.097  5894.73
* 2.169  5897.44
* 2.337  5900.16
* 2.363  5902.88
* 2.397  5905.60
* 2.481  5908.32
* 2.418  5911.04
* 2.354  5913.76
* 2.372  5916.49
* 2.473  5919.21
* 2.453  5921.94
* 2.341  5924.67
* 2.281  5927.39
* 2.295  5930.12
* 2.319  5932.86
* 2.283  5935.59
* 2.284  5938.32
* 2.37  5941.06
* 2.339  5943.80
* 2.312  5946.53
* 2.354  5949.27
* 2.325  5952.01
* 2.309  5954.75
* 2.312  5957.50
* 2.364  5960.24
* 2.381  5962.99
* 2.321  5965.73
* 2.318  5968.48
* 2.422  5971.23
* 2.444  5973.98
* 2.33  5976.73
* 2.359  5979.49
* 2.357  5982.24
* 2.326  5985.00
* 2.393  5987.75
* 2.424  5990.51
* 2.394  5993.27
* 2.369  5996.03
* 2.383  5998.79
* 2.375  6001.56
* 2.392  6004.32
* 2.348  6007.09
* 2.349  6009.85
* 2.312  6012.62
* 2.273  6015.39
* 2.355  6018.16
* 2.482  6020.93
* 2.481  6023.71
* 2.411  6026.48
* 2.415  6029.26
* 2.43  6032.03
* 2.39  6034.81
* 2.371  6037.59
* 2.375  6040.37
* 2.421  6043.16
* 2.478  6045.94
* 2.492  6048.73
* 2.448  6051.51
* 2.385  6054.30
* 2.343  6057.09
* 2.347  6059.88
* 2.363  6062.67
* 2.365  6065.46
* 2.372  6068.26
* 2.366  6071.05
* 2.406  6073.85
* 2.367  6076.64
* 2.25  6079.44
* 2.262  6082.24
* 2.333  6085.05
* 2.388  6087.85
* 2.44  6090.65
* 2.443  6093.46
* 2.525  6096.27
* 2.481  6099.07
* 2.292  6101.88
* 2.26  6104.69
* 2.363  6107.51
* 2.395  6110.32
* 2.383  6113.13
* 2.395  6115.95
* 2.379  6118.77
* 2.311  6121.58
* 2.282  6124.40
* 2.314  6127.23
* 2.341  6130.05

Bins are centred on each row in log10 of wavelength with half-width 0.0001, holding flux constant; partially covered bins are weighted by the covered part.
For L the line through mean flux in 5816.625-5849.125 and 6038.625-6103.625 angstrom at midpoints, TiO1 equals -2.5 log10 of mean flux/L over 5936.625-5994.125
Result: 0.02 mag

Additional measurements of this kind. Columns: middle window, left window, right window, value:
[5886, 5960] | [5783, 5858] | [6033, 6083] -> 0.04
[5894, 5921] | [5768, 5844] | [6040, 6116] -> 0.02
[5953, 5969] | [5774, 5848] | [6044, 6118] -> 0.03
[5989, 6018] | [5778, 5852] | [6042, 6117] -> 0.01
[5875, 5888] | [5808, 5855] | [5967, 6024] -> 0.03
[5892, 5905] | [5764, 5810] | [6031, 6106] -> 0.08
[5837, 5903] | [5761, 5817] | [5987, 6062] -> 0.03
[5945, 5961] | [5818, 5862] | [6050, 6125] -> 0.02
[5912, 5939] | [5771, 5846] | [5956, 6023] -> 0.01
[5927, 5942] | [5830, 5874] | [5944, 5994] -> 0.03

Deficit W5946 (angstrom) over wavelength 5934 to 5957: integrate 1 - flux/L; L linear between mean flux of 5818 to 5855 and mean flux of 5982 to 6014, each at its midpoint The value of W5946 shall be 0.5 angstrom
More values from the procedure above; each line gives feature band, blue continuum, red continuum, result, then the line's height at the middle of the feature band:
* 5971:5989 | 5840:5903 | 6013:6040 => 0.0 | 2.38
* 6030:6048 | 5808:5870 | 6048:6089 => -0.4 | 2.37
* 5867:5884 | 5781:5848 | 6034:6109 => -0.1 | 2.4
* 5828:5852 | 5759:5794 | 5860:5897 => -0.5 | 2.35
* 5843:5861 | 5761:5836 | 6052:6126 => 0.1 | 2.41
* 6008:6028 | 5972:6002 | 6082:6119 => 0.0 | 2.38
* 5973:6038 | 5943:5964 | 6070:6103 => -0.8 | 2.35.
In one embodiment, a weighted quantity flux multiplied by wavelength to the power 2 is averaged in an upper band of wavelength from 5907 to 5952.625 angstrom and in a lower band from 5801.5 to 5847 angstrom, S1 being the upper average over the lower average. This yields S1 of 1.01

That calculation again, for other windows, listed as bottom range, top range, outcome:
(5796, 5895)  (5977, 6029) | 1.06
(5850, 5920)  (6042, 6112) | 1.09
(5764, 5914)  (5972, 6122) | 1.07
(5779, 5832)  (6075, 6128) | 1.08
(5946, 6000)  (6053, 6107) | 1.04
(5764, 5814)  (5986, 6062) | 1.07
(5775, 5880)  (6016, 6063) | 1.08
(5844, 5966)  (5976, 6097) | 1.06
